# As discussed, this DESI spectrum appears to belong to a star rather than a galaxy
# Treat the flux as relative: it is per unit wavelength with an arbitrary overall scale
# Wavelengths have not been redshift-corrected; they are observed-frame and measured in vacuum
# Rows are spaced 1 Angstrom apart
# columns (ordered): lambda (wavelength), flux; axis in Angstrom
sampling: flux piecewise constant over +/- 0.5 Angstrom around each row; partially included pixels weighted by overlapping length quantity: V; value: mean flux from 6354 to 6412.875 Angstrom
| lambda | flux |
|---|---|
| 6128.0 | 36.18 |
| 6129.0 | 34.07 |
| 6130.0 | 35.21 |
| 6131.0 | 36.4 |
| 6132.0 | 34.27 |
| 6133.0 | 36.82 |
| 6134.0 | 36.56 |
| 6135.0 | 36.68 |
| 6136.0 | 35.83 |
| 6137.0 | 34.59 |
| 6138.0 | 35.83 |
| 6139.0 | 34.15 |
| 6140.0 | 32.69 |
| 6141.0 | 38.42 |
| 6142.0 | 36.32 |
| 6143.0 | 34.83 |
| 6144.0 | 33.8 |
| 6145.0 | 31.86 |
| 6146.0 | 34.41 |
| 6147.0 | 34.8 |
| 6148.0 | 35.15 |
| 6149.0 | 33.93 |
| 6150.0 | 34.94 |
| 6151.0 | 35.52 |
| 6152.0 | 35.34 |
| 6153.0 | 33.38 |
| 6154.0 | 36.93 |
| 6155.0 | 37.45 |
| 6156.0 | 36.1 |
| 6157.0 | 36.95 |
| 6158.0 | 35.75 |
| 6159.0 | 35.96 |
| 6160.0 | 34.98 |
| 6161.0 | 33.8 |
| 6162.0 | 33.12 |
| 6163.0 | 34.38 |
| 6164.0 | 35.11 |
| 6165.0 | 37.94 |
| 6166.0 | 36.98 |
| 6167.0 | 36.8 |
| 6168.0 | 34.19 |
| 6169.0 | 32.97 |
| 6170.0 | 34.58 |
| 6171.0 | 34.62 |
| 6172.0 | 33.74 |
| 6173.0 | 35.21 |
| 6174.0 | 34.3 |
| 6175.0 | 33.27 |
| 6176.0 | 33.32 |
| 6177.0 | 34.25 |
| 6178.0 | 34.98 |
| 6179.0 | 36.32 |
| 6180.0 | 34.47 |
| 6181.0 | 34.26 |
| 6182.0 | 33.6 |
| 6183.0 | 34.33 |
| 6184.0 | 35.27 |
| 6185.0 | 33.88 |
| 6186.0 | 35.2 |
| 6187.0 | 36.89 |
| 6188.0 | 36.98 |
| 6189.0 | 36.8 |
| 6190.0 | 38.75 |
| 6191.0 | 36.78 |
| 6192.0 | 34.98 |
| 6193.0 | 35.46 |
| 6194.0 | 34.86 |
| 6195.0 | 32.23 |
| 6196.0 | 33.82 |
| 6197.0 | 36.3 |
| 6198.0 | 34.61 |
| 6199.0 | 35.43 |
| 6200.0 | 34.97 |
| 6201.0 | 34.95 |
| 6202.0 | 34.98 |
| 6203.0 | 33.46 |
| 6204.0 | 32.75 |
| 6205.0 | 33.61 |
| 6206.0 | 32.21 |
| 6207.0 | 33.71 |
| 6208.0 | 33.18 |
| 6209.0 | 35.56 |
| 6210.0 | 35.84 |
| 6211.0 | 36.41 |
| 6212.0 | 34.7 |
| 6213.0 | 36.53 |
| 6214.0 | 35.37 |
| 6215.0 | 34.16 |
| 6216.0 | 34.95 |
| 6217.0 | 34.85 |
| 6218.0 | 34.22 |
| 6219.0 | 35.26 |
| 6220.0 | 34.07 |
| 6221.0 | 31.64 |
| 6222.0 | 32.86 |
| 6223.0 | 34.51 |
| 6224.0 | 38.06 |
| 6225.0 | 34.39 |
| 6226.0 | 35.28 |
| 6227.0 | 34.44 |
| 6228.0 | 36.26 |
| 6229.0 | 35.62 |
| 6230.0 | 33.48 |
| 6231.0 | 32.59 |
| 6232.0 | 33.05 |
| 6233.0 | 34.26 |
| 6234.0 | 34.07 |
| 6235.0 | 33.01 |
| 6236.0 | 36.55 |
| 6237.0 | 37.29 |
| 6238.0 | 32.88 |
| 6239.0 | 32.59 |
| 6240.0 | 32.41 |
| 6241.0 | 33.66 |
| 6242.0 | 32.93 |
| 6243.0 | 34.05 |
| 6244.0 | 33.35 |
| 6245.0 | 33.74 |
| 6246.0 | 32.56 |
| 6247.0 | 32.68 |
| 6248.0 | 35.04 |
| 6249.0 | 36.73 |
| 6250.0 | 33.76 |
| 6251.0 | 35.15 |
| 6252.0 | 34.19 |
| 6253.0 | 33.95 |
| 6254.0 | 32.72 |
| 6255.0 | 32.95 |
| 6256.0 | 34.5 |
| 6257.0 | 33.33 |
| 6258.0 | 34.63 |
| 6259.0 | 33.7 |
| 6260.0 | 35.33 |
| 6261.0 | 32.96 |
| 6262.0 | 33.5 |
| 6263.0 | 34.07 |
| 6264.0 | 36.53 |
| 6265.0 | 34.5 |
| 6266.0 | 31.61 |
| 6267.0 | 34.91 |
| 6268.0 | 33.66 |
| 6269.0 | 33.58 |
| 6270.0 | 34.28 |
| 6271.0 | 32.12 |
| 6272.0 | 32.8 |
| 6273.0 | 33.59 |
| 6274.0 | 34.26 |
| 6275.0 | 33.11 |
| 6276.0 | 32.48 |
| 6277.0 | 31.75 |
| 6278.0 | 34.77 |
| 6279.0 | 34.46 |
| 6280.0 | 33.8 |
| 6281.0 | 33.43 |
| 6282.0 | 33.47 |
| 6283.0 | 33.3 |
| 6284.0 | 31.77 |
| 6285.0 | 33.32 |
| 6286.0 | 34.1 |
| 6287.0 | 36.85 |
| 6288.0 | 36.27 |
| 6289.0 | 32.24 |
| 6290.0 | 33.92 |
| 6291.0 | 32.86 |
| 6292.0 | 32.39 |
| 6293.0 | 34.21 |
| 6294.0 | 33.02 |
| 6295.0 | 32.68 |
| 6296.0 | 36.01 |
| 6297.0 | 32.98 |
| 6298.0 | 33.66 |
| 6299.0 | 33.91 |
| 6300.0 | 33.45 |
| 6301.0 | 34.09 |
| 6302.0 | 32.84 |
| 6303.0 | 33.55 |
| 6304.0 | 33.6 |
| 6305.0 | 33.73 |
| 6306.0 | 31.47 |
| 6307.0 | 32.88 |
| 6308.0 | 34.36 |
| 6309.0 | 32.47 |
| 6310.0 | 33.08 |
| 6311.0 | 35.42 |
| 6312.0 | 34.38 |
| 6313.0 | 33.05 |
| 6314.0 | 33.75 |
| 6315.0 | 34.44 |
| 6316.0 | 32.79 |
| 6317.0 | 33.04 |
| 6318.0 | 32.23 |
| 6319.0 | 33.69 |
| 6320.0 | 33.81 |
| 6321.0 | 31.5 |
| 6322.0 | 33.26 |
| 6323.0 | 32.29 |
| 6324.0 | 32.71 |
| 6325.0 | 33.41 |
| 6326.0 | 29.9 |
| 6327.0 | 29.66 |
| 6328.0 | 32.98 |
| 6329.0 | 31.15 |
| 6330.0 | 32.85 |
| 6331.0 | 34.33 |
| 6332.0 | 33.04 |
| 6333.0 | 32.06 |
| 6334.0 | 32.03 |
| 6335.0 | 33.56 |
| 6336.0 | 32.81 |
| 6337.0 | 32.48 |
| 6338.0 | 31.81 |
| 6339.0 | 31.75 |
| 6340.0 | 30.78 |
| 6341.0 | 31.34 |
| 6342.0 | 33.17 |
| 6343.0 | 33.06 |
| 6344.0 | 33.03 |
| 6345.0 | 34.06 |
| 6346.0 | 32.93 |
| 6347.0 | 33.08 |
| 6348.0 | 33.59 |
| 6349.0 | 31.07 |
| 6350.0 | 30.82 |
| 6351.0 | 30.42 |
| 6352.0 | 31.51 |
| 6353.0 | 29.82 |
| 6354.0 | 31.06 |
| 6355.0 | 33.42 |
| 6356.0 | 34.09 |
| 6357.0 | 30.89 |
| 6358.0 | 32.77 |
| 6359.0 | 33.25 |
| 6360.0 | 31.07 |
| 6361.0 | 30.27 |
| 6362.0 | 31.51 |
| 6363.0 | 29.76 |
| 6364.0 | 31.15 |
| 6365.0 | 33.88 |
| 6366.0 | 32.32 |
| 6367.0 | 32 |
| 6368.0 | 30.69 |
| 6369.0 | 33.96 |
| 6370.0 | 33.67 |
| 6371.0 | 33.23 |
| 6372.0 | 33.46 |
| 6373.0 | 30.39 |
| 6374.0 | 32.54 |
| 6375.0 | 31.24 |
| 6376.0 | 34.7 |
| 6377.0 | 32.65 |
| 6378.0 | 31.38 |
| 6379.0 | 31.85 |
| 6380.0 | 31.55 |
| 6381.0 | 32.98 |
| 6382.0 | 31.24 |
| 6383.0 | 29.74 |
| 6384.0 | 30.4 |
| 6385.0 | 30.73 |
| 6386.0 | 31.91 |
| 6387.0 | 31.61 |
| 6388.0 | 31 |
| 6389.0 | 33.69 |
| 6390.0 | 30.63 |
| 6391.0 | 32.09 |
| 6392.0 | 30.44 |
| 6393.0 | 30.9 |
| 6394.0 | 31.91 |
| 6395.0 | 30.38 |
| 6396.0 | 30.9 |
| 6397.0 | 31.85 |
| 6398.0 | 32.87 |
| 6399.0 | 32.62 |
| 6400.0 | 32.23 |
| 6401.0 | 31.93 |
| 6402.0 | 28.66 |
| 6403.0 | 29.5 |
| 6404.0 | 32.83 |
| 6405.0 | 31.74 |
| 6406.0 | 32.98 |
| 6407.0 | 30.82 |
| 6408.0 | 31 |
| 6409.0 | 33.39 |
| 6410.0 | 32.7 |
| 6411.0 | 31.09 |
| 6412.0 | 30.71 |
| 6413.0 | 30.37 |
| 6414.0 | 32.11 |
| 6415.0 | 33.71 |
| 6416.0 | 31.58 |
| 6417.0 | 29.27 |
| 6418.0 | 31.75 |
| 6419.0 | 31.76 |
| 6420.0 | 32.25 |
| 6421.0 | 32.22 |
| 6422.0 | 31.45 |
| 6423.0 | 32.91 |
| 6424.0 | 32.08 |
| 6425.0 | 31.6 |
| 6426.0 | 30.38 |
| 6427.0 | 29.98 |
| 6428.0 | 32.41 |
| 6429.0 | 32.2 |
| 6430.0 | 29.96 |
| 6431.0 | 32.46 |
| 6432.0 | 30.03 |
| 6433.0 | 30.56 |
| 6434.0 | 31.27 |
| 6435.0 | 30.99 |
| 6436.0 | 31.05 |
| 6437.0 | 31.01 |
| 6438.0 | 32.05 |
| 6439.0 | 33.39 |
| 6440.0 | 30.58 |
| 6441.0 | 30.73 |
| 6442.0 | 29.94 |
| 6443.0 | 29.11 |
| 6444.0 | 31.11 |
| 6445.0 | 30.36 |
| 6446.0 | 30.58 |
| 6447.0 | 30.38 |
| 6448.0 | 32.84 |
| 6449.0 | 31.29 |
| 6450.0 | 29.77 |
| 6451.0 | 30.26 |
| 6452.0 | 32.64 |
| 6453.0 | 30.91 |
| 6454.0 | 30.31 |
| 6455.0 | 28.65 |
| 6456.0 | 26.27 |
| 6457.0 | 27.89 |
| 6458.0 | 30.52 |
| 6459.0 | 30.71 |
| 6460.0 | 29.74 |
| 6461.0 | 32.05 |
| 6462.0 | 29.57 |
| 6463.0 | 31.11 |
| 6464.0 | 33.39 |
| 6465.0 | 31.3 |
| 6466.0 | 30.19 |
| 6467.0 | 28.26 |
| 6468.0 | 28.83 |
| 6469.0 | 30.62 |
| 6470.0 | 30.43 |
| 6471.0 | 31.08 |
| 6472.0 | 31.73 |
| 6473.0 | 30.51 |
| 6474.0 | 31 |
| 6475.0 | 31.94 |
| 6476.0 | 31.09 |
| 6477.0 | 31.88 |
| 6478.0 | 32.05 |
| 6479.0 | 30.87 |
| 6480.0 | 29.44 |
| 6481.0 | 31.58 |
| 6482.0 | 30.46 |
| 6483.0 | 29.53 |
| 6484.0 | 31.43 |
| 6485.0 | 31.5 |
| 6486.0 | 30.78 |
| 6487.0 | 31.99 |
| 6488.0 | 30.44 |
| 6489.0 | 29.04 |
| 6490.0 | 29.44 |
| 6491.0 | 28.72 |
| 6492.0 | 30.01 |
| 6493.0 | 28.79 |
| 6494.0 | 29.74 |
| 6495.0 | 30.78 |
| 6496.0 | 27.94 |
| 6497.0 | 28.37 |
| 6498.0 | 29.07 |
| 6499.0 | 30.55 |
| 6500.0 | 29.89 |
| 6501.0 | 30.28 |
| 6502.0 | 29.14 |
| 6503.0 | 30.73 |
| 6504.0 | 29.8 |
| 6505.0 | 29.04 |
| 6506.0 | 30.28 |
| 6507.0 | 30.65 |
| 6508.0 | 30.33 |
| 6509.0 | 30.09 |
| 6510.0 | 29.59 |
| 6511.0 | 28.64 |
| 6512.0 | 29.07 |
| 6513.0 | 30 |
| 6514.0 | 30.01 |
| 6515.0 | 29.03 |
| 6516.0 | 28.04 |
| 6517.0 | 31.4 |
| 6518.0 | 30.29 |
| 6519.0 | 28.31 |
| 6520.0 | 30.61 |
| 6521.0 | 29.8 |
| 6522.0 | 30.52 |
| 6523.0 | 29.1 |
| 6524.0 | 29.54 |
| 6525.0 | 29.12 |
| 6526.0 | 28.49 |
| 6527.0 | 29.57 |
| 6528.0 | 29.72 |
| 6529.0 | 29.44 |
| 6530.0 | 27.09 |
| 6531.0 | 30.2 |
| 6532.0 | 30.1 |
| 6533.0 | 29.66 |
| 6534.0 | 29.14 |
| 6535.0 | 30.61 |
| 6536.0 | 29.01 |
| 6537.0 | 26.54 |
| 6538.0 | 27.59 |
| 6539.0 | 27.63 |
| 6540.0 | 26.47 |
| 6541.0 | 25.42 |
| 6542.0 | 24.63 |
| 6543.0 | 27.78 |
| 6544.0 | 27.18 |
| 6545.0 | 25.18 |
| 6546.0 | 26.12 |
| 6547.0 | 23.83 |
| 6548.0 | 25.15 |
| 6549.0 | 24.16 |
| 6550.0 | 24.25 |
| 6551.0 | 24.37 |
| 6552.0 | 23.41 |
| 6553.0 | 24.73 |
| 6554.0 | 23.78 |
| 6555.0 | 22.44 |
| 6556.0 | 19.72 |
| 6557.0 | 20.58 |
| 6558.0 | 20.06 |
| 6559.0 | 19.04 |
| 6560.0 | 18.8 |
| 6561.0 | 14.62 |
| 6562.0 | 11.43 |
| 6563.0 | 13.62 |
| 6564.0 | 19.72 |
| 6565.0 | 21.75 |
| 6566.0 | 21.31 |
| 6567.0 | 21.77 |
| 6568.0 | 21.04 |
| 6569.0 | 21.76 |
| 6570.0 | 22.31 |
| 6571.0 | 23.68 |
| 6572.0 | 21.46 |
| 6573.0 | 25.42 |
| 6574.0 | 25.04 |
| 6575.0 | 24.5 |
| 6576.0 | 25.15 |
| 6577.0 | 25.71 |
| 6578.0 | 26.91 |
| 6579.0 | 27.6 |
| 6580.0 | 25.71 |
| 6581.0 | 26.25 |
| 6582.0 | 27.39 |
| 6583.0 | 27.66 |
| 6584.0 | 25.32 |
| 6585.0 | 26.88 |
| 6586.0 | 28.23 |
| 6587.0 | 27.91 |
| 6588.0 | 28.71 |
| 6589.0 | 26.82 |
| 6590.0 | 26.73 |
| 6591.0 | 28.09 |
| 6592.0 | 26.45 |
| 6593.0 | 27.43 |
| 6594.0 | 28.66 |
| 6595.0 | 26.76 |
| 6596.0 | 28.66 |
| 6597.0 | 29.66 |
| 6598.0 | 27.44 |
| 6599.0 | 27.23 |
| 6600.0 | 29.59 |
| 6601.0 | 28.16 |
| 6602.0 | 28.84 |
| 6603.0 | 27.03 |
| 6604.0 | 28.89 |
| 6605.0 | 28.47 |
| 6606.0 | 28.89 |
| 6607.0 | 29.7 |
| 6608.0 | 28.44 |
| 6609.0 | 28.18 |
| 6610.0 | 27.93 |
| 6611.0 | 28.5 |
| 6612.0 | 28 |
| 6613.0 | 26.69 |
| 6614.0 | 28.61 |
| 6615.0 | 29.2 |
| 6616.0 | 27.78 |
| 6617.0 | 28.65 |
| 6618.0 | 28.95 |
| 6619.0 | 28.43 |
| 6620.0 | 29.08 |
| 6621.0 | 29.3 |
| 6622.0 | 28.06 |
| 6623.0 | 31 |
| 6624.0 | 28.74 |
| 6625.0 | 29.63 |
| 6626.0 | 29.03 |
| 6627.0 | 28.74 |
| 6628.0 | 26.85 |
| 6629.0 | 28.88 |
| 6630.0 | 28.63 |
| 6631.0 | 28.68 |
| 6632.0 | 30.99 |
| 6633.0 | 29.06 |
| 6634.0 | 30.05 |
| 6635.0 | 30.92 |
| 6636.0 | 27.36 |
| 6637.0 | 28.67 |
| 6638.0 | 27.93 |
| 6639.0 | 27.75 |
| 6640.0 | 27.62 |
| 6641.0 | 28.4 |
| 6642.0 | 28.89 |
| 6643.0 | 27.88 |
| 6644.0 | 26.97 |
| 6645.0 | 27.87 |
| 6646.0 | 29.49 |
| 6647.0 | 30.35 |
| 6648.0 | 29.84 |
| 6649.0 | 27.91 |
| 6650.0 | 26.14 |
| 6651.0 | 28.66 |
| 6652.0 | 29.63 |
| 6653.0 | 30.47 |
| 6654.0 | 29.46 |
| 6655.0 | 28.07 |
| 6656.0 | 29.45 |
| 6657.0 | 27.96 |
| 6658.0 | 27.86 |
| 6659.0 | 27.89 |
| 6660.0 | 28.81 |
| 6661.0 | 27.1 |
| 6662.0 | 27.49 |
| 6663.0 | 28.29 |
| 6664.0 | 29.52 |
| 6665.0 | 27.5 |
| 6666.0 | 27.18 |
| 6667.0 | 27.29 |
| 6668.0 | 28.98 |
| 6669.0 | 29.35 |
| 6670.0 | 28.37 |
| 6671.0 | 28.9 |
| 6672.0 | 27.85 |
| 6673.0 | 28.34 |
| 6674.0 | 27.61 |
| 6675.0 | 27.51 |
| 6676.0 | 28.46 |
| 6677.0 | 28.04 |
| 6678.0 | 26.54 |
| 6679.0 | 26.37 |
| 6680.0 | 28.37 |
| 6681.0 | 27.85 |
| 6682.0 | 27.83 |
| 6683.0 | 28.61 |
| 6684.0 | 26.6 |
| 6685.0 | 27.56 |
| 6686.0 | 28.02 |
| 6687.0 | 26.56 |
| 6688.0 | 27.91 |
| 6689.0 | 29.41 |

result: 31.8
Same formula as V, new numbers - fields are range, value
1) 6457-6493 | 30.6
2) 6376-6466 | 31.2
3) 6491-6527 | 29.6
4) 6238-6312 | 33.7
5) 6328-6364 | 32.1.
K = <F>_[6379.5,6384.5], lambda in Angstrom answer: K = 31.2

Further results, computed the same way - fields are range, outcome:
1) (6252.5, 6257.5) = 33.5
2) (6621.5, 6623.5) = 29.5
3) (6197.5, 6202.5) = 35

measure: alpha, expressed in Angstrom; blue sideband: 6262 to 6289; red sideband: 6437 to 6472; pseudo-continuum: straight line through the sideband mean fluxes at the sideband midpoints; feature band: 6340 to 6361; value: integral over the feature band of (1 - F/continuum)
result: 0.2 Angstrom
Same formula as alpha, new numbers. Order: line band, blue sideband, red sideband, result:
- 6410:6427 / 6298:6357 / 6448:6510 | -0.2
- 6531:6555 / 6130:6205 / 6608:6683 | 2.8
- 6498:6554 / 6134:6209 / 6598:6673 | 3.2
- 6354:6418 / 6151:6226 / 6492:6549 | -1.0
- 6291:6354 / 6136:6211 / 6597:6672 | 0.2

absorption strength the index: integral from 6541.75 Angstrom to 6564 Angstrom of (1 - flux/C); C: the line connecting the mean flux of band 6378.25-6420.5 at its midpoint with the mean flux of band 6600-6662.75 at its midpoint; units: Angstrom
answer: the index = 5.7 Angstrom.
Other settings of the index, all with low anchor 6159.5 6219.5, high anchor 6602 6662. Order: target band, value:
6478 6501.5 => 0.4 Angstrom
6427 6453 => 0.2 Angstrom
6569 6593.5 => 2.7 Angstrom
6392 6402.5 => 0.2 Angstrom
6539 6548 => 1.2 Angstrom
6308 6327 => 0.0 Angstrom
